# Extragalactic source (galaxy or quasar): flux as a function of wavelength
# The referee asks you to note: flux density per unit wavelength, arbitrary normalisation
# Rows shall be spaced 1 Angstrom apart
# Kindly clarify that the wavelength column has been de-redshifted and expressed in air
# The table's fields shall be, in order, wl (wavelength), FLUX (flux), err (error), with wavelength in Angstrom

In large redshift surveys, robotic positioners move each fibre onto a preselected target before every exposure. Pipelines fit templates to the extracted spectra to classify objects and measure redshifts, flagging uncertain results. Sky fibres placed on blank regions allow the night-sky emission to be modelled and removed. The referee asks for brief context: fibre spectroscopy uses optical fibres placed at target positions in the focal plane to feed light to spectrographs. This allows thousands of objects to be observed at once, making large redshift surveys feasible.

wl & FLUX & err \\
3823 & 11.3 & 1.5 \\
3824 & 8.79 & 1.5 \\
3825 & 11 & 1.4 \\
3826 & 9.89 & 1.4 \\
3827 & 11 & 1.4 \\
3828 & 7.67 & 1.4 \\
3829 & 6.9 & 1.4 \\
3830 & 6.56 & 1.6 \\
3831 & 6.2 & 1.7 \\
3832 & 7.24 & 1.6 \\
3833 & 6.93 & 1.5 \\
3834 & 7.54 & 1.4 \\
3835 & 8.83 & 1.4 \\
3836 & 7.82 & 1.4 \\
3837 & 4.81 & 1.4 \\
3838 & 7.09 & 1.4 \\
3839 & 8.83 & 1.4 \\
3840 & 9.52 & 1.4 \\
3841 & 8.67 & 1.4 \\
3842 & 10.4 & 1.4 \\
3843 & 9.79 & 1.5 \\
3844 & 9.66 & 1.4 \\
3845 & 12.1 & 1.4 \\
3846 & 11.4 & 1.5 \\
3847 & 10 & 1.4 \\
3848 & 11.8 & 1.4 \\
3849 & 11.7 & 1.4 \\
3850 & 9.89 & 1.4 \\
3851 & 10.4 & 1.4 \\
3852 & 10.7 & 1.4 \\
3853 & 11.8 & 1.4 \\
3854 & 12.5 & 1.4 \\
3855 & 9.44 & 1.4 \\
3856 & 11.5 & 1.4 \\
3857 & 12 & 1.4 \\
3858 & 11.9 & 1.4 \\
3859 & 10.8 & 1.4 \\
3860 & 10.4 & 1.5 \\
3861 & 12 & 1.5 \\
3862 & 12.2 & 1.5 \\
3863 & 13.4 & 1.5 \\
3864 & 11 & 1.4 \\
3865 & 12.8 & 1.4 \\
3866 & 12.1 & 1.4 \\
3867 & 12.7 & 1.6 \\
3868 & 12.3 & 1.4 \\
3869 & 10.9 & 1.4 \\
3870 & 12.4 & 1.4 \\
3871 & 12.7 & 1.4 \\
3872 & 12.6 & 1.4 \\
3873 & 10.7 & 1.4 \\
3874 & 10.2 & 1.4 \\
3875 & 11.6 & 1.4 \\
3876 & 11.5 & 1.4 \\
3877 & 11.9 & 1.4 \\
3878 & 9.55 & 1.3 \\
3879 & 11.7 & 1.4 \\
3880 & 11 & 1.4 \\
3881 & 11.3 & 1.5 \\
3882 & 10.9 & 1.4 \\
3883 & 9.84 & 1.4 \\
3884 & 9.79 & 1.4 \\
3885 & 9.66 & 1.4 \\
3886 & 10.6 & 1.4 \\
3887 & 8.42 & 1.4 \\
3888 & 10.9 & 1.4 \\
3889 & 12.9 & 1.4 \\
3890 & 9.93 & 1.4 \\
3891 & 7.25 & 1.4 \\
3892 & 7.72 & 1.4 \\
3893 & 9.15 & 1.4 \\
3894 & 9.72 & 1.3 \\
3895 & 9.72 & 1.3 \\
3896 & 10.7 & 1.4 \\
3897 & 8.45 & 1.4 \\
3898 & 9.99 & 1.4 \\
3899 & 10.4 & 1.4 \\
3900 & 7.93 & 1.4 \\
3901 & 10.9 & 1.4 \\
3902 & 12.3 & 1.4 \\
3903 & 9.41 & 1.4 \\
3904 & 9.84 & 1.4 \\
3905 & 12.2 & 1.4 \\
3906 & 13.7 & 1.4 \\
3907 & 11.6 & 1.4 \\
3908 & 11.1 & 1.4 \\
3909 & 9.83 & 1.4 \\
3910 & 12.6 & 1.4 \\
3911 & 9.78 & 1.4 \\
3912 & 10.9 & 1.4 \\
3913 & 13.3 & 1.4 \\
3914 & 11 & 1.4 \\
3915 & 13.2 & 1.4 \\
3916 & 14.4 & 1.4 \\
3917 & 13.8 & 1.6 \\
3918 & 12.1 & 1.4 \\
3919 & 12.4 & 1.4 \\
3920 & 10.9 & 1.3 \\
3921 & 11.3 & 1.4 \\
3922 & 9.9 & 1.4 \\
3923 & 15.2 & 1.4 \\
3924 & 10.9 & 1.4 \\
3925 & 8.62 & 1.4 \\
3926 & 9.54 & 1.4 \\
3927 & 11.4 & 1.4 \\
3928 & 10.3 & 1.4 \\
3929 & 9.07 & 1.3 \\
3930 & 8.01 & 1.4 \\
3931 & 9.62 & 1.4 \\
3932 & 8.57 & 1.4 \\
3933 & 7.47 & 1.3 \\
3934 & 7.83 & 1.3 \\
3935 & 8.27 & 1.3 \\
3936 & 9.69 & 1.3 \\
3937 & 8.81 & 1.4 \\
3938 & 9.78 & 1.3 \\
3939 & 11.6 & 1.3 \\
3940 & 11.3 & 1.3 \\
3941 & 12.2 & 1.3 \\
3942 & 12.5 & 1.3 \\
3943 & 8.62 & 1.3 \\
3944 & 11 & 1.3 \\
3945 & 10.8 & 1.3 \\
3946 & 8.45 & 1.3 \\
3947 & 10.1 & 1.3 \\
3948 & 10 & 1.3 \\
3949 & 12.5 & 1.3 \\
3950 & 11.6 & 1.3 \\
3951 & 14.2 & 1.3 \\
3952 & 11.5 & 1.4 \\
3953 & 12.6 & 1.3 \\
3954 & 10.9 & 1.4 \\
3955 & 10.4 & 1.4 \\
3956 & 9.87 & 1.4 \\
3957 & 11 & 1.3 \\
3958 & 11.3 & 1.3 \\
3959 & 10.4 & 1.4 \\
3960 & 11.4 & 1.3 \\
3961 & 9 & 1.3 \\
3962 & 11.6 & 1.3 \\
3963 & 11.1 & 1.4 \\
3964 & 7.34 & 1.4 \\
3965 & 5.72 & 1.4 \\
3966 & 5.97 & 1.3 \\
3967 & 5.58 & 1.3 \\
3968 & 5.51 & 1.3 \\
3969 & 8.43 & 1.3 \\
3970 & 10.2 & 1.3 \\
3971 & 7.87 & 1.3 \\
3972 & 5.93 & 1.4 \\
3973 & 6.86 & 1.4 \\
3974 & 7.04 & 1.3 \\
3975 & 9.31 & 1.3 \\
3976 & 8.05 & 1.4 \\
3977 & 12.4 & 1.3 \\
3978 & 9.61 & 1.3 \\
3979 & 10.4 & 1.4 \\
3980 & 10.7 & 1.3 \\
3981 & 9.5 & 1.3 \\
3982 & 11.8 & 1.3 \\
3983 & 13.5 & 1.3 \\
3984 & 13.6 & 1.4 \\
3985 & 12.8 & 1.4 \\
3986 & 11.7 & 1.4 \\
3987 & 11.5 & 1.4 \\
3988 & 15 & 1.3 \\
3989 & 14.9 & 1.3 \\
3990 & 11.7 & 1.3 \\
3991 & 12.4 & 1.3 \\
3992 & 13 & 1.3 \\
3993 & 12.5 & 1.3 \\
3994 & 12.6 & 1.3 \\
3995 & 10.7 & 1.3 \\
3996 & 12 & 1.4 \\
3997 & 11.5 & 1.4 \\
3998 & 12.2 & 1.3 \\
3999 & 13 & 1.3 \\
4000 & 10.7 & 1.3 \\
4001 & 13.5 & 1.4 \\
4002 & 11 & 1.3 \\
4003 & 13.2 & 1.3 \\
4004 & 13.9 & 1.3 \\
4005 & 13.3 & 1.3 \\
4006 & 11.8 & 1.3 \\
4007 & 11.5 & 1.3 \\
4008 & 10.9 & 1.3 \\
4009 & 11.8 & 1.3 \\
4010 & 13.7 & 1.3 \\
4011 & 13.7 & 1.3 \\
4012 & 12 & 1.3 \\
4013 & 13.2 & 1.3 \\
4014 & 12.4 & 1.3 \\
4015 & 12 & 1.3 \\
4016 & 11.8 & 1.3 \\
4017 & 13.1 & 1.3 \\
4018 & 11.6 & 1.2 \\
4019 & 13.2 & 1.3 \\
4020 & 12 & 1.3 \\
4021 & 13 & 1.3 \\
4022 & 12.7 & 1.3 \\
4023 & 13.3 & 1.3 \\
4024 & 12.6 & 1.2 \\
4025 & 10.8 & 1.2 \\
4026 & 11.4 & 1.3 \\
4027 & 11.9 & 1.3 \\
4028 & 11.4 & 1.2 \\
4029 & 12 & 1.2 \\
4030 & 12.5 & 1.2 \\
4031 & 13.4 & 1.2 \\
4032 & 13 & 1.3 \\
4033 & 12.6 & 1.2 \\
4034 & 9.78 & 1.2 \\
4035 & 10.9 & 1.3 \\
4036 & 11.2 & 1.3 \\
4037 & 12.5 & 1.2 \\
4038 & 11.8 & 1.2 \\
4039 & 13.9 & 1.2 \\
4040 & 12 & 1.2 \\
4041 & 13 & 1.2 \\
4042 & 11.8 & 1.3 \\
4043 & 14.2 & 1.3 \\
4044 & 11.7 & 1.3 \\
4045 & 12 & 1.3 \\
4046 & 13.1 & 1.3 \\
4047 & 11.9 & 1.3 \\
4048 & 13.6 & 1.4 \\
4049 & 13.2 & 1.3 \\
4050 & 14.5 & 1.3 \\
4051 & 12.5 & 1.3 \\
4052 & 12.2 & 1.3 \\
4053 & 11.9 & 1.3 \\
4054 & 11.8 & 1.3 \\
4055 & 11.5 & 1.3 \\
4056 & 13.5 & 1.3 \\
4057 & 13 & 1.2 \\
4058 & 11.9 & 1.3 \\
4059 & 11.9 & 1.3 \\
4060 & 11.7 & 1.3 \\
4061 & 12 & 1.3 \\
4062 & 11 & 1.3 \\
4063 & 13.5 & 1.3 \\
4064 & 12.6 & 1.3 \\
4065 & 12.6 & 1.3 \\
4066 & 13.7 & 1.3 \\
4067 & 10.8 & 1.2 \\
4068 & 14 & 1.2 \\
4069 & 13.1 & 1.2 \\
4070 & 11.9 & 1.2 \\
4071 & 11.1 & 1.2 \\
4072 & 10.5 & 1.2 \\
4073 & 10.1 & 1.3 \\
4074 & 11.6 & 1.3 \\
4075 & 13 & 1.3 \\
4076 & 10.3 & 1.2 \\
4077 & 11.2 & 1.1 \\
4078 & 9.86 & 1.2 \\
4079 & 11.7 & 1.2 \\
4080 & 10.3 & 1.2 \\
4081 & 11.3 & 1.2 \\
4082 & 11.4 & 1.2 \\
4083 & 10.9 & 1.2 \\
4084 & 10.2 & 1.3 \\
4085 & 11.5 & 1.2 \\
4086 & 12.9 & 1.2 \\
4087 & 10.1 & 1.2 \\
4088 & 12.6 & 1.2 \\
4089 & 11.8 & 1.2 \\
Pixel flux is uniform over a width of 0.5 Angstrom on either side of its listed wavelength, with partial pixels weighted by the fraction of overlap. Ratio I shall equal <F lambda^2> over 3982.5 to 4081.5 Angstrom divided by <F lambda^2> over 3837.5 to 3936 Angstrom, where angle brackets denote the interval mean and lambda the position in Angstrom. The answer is 1.23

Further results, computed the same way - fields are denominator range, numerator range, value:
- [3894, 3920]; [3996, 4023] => 1.16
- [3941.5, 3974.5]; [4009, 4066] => 1.34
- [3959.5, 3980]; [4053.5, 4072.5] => 1.50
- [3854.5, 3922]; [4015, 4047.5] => 1.19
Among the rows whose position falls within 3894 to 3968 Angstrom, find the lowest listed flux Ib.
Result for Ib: 5.51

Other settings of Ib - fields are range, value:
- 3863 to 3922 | 7.25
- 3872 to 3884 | 9.55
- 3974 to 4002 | 7.04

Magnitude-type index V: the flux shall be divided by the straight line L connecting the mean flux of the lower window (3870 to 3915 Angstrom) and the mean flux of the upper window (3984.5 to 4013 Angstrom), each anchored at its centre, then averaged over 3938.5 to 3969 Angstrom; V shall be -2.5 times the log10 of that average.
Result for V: 0.15 mag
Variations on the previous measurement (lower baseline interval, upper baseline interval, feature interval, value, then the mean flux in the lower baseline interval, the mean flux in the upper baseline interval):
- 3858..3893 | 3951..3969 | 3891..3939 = -0.01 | 11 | 9.58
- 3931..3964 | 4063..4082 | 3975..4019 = -0.11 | 10.4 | 11.7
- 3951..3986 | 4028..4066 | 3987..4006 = -0.17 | 9.78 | 12.4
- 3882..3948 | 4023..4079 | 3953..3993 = 0.10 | 10.4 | 12.1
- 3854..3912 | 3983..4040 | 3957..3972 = 0.34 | 10.9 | 12.4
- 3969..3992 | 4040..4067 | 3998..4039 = -0.06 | 10.8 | 12.5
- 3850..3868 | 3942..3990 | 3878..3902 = 0.12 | 11.6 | 10.2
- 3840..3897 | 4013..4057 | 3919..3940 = 0.15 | 10.9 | 12.4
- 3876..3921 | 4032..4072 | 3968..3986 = 0.18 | 10.8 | 12.3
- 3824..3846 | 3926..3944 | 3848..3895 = -0.22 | 8.57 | 9.74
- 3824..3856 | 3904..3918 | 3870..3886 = -0.03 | 9.32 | 12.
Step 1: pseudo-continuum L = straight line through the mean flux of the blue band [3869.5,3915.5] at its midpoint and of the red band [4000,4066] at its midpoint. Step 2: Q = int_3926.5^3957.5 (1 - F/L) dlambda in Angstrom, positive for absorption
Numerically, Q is 2.7 Angstrom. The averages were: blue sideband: 10.7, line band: 10.3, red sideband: 12.4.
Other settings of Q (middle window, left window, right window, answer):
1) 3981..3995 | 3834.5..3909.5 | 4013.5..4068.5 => -1.0 Angstrom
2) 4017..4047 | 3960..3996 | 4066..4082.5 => -3.7 Angstrom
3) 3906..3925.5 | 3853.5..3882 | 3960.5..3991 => -1.7 Angstrom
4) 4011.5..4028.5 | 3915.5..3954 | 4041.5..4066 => -0.4 Angstrom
